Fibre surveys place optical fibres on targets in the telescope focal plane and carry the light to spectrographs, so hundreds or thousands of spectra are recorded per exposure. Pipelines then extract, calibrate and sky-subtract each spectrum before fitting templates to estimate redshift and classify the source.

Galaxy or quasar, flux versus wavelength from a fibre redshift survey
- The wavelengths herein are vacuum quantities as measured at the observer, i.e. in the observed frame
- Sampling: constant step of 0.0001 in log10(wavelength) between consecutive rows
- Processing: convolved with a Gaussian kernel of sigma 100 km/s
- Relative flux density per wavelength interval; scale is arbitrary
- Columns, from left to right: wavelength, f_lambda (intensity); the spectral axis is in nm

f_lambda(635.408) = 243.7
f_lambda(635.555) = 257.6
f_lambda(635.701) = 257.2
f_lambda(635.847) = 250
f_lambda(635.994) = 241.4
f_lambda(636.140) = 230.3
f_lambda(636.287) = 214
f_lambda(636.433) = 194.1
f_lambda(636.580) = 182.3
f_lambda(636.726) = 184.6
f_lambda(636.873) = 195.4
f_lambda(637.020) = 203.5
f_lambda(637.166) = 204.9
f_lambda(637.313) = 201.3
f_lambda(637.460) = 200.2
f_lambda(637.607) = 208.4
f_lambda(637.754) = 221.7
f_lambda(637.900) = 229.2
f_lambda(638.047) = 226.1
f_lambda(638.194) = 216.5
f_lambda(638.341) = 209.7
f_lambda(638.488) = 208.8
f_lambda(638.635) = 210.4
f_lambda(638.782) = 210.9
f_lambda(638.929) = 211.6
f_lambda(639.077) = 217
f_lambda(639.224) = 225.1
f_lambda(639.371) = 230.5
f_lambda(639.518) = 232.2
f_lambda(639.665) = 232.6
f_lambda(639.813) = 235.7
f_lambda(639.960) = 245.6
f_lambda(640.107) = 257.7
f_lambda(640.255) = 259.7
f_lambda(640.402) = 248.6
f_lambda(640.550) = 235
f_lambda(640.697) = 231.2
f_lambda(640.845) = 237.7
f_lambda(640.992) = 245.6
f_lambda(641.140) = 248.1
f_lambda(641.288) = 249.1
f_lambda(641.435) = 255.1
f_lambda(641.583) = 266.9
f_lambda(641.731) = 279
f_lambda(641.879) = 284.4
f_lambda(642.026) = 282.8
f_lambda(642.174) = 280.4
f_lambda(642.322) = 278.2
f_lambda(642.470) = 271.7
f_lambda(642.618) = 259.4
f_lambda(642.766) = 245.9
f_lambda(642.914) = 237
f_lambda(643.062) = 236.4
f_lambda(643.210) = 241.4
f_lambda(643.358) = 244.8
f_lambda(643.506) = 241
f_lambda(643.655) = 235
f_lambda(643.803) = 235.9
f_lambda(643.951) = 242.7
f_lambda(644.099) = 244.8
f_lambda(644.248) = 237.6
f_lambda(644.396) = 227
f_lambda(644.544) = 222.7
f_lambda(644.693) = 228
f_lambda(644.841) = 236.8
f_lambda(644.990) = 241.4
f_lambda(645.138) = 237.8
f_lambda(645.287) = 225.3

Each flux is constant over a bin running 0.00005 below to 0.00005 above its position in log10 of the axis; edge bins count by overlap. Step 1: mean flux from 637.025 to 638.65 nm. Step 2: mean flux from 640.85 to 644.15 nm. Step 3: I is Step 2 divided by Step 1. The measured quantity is 1.2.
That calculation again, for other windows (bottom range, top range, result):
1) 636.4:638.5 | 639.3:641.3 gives 1.17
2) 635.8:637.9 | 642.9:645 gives 1.13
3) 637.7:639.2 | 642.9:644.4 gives 1.10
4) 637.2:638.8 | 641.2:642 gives 1.26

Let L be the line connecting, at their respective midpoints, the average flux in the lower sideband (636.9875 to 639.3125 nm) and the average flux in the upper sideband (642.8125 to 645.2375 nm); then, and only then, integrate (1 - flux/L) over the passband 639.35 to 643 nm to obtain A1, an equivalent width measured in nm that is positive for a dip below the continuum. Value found -0.454 nm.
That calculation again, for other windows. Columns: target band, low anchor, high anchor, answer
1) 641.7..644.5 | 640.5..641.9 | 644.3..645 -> -0.136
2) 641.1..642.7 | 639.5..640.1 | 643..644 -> -0.197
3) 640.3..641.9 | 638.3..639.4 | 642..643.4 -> -0.080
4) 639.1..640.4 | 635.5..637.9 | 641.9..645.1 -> -0.056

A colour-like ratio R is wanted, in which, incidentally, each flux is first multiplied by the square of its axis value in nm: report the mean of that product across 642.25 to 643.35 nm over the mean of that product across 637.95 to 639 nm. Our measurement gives 1.2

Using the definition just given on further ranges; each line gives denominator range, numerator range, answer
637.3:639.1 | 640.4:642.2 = 1.22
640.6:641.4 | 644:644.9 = 0.97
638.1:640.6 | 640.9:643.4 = 1.14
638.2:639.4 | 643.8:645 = 1.11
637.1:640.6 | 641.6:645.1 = 1.13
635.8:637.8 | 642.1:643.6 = 1.24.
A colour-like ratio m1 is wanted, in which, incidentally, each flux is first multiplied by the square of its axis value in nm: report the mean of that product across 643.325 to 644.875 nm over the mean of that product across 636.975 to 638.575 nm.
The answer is 1.1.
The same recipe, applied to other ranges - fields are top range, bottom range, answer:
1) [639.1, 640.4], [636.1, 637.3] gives 1.21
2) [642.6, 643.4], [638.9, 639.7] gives 1.09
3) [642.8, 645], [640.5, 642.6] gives 0.92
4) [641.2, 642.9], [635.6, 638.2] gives 1.26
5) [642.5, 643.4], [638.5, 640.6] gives 1.07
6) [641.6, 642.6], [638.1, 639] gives 1.33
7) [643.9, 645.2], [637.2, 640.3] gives 1.08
